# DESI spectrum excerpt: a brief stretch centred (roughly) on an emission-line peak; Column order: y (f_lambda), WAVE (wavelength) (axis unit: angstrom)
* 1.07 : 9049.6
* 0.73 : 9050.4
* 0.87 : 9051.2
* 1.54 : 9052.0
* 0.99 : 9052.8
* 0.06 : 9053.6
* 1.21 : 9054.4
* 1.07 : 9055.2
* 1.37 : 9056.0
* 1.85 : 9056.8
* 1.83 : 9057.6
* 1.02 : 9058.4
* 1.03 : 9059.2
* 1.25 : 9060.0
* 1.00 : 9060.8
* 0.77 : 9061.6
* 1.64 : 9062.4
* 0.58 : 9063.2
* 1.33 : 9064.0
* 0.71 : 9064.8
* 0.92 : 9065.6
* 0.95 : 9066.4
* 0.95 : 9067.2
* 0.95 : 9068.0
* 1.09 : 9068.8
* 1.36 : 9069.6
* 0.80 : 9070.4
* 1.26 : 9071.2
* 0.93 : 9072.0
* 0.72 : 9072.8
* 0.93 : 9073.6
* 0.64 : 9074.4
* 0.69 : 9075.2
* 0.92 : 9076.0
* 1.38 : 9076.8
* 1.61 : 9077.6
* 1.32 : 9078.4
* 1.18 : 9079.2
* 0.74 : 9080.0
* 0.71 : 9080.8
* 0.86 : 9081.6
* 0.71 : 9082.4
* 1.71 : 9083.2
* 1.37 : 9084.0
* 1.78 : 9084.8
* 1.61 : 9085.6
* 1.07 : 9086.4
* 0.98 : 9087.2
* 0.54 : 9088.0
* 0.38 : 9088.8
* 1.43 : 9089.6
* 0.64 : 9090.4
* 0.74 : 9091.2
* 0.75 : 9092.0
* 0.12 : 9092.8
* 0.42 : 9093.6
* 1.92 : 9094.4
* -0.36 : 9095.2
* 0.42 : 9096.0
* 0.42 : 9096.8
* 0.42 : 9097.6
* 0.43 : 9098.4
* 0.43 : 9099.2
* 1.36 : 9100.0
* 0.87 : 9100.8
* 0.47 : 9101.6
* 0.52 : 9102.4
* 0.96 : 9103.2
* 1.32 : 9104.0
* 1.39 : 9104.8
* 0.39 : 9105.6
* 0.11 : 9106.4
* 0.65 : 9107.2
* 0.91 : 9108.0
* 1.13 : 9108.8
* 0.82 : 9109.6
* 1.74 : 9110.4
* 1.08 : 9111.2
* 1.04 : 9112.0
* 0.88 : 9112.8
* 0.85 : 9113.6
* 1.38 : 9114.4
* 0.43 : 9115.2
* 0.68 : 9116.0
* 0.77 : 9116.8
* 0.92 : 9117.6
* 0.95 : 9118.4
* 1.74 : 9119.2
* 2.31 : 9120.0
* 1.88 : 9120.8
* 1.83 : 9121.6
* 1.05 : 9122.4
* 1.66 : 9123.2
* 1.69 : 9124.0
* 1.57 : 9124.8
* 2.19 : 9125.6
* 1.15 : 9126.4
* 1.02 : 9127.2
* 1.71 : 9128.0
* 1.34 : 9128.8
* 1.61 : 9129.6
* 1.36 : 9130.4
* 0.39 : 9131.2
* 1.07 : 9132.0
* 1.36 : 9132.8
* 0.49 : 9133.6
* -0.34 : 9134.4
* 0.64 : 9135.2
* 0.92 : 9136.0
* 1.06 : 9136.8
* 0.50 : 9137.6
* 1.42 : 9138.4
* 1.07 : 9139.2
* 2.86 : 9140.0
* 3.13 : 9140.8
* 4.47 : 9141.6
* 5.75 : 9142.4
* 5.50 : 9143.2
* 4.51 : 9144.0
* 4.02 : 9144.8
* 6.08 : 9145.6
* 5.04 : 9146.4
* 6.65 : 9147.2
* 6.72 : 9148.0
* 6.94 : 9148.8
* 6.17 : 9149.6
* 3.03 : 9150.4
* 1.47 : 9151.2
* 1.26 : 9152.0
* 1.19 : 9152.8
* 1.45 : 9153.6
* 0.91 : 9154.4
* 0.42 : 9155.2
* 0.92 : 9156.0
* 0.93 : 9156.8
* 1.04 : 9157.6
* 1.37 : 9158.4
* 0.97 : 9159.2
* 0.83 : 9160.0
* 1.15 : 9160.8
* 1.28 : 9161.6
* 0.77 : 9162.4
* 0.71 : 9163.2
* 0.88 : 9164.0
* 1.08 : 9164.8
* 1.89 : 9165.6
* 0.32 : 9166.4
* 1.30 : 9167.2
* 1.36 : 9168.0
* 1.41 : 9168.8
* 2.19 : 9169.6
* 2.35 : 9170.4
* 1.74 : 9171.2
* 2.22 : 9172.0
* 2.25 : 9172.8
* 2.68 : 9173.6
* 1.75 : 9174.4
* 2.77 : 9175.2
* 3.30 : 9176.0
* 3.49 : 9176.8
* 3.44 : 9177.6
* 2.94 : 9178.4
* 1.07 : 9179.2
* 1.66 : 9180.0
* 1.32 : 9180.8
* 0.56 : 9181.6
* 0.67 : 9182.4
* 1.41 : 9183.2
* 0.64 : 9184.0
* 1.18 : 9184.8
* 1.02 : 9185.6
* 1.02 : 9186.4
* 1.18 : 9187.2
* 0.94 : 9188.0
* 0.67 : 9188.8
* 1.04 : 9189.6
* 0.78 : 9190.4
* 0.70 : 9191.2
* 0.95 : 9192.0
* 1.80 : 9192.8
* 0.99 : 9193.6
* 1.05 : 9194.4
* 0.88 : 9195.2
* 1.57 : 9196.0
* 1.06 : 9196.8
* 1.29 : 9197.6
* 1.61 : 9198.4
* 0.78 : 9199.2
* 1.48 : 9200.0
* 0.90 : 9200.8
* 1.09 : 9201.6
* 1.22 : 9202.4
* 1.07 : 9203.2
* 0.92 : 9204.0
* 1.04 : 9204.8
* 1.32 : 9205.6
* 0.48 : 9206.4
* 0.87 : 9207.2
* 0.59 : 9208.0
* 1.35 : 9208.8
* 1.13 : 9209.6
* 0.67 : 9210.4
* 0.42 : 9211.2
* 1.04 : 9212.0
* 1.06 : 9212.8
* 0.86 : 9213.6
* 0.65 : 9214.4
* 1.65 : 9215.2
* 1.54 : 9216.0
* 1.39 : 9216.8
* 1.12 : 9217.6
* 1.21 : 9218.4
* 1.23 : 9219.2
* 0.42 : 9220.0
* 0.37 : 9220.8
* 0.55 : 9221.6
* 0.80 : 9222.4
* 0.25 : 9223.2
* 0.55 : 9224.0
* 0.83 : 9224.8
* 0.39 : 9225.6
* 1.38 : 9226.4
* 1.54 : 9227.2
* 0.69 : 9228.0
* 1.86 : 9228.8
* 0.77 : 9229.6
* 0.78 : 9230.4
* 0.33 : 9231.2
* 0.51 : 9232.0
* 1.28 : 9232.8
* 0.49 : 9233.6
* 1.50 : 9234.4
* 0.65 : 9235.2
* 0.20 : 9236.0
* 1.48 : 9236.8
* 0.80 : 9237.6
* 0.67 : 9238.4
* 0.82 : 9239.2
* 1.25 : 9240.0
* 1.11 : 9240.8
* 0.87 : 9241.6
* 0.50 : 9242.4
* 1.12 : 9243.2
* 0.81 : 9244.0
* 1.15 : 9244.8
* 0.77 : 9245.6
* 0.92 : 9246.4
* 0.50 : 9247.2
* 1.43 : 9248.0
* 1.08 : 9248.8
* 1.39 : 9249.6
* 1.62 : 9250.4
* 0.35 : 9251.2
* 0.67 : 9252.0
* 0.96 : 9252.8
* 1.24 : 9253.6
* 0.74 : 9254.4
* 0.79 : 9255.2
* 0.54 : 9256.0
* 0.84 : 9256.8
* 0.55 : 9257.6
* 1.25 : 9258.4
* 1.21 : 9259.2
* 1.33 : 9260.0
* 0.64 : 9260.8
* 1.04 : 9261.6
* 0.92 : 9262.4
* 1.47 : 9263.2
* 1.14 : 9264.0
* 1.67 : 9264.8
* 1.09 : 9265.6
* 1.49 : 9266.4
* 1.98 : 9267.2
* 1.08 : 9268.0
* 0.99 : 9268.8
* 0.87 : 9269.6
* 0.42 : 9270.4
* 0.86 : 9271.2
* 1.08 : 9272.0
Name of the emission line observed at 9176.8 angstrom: [N II]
